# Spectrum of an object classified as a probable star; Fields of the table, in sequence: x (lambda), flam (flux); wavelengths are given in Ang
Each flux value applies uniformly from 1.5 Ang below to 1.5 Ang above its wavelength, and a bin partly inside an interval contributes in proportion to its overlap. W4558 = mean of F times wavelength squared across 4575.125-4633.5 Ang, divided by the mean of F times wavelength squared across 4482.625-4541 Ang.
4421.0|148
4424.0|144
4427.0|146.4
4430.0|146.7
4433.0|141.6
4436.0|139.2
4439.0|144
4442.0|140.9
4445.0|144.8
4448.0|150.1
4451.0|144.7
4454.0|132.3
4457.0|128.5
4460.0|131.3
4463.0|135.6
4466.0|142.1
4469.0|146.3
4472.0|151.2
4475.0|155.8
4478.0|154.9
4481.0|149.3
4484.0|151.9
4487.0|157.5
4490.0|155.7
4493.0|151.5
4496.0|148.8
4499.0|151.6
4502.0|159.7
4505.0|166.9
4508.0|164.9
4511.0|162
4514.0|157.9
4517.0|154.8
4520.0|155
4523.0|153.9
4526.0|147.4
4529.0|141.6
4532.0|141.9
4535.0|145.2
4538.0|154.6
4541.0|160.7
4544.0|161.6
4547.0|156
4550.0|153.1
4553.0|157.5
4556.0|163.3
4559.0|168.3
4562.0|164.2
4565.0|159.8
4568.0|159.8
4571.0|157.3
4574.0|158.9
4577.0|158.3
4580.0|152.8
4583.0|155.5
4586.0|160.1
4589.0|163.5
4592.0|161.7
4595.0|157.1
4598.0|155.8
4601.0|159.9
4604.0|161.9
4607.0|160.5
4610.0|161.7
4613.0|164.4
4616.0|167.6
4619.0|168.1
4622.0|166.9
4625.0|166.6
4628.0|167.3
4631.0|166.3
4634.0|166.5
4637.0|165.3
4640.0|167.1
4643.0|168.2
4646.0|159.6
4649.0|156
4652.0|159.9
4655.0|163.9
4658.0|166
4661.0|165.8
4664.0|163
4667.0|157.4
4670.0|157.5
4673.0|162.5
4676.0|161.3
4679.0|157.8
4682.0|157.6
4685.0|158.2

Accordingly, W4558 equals 1.10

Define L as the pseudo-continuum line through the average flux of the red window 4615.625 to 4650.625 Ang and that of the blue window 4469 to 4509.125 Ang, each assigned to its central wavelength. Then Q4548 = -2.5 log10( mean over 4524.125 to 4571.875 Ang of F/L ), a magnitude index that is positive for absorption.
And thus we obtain 0.02 mag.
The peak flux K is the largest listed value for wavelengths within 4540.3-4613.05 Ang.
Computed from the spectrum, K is 168.3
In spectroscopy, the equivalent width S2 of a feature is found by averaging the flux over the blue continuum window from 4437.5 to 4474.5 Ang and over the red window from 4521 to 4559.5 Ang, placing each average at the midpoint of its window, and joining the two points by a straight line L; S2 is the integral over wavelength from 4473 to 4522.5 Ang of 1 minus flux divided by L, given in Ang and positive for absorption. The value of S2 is -2.8 Ang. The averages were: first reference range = 141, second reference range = 154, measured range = 156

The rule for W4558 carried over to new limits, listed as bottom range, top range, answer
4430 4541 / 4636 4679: 1.17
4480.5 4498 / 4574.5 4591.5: 1.08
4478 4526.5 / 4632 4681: 1.12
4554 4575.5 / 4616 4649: 1.06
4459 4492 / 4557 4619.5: 1.14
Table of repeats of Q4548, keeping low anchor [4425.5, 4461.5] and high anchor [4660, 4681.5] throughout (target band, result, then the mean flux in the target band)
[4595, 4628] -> -0.05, 163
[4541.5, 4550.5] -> -0.06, 158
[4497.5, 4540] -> -0.05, 154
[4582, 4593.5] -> -0.05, 160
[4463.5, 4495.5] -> -0.05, 151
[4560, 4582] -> -0.05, 159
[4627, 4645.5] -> -0.06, 166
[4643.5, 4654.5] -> -0.01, 160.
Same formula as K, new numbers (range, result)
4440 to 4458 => 150.1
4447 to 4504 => 159.7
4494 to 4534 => 166.9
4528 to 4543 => 160.7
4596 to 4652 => 168.2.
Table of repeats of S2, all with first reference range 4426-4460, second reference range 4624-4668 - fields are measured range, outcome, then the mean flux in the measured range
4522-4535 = 0.4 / 146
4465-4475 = -0.3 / 148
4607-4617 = -0.2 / 164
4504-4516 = -1.1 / 162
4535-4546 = -0.3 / 157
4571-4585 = 0.0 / 157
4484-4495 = -0.6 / 154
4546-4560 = -0.5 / 159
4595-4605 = 0.0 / 159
